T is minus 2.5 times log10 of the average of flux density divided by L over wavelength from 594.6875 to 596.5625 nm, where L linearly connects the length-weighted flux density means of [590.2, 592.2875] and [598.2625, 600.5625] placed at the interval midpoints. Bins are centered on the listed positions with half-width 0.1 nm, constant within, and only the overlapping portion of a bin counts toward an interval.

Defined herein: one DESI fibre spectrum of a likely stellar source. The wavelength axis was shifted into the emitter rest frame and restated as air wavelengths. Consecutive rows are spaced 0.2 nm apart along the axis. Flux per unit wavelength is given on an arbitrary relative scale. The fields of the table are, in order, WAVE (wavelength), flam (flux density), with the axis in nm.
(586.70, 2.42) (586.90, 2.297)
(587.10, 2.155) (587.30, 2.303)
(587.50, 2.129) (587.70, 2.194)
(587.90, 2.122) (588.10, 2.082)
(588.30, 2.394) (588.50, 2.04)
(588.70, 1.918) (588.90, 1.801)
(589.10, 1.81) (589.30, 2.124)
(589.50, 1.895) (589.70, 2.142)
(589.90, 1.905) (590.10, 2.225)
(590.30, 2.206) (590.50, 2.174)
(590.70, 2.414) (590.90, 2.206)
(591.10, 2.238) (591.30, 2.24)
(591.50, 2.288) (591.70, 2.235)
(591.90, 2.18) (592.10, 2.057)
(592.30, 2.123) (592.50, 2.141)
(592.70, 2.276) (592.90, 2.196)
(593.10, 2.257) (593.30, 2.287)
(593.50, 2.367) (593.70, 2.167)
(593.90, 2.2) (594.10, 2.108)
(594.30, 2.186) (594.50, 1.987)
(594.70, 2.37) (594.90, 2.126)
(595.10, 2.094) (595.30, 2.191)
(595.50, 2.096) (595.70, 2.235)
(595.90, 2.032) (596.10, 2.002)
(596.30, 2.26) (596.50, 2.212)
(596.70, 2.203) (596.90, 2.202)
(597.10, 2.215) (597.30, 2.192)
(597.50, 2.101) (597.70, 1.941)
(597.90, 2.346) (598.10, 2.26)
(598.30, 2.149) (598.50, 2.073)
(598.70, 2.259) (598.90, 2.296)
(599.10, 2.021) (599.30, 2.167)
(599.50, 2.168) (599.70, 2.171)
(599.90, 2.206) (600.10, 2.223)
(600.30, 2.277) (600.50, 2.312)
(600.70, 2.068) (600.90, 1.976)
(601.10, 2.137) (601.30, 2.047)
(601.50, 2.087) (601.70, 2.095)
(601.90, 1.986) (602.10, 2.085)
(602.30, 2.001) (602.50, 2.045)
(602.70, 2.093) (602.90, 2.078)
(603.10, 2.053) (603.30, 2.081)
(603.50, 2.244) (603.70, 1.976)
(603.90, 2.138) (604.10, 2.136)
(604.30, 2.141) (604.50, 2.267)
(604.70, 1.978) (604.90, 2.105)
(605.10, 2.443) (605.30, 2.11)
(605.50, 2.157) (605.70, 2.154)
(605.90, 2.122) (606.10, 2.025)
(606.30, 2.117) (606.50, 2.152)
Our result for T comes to 0.03 mag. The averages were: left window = 2.22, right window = 2.19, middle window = 2.15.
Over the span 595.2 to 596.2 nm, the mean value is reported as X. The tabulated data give 2.11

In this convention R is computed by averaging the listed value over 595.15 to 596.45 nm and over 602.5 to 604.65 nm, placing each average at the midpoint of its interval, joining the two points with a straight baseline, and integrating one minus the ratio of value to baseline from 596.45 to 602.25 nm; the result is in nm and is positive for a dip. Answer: -0.070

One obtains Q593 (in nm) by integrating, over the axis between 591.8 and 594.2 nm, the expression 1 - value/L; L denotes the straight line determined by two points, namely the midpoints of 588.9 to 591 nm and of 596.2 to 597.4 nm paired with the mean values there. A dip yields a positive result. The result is -0.05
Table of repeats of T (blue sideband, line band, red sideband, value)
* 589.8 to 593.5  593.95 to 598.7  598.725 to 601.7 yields 0.01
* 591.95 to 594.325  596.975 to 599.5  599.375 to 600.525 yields 0.02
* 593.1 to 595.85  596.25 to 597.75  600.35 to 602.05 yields -0.01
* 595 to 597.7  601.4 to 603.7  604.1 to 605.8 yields 0.05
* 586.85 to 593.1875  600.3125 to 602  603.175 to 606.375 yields 0.02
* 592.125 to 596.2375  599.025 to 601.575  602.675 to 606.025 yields 0.00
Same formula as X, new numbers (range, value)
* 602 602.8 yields 2.06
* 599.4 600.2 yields 2.19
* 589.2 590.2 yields 2.06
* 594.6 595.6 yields 2.18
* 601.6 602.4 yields 2.04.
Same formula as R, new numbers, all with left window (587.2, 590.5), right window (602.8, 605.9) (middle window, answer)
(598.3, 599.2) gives -0.02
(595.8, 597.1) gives -0.03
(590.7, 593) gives -0.13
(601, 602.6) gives 0.05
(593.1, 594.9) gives -0.09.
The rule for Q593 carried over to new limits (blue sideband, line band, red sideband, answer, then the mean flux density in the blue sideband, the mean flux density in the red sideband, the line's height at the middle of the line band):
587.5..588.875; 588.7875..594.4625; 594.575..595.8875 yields -0.046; 2.11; 2.17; 2.14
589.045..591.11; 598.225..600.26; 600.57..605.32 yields -0.068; 2.12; 2.1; 2.11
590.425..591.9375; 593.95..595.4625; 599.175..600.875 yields 0.050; 2.25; 2.19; 2.23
